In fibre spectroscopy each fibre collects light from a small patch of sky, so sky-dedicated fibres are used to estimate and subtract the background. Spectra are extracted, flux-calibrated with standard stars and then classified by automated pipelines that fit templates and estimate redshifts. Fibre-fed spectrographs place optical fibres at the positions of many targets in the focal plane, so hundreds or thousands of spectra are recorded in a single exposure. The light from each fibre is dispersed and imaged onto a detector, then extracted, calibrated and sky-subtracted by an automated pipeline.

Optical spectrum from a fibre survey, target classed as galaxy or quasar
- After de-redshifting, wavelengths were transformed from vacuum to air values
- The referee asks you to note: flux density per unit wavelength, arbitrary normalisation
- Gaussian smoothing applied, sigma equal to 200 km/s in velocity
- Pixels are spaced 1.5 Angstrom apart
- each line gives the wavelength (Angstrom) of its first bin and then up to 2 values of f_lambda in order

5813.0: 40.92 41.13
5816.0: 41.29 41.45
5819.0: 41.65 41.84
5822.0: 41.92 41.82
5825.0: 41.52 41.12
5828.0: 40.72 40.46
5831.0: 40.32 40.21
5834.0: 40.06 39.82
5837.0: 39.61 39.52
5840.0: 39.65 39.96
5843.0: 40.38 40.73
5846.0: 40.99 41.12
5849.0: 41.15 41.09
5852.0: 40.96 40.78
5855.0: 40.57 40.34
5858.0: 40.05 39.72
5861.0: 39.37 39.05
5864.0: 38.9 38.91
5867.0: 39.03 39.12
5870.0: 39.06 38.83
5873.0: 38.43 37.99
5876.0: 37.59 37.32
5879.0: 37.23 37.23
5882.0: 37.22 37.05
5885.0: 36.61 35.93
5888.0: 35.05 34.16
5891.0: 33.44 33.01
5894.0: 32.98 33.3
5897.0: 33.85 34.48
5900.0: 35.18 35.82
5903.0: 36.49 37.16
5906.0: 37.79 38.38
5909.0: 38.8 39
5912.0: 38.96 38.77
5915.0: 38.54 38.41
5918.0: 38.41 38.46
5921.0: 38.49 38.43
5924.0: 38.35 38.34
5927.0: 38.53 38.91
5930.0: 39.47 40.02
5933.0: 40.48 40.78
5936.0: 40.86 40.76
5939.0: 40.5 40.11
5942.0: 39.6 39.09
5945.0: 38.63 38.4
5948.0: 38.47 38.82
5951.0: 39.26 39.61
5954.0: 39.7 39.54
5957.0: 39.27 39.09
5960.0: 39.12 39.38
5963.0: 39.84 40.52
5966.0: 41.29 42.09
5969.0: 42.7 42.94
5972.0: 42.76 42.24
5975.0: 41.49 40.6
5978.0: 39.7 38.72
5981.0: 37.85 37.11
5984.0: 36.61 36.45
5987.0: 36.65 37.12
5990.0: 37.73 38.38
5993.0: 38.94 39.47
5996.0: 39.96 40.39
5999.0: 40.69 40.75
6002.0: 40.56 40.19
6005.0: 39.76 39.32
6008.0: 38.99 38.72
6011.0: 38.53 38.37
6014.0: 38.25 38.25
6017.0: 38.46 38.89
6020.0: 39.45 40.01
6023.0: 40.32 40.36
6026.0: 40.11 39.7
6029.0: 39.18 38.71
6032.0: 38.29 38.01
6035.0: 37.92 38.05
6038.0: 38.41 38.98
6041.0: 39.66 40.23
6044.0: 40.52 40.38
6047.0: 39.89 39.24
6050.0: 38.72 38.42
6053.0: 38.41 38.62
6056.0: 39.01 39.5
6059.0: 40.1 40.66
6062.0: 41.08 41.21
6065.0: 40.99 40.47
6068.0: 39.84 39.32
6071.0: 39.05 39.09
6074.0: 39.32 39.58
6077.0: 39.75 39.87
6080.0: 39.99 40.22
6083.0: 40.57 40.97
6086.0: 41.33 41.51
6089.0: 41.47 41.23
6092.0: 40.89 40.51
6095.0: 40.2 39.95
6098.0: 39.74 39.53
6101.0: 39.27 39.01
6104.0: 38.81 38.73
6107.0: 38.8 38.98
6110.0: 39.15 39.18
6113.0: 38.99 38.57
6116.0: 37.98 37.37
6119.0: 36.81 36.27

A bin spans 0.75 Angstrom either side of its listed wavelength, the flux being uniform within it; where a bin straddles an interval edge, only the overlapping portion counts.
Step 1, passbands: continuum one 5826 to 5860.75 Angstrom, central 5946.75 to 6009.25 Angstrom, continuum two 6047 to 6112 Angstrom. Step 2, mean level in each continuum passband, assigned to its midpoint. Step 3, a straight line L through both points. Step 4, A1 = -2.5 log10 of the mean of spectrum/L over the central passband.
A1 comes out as 0.01 mag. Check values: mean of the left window 40.4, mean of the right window 39.8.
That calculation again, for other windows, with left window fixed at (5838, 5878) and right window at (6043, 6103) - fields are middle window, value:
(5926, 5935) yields 0.004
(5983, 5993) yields 0.072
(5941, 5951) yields 0.025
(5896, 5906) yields 0.119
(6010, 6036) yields 0.026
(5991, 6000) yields 0.005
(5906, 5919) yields 0.032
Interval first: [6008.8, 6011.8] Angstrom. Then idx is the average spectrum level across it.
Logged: 38.6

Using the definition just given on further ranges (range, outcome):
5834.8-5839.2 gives 39.6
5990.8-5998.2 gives 39.4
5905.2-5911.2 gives 38.5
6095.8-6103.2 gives 39.5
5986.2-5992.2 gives 37.5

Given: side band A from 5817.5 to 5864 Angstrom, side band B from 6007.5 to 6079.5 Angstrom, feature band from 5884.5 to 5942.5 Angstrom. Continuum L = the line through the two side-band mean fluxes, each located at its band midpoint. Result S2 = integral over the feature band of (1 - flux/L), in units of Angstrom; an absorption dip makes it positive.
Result 3.6 Angstrom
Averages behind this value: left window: 40.5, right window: 39.4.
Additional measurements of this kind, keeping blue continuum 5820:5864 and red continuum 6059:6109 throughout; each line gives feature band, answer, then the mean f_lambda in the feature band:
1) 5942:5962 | 0.6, 39.1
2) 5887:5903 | 2.4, 34.3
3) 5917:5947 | 0.7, 39.3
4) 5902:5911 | 0.6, 37.8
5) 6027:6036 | 0.4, 38.6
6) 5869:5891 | 1.8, 37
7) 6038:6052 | 0.2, 39.5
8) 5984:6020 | 1.2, 38.9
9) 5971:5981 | -0.1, 40.7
